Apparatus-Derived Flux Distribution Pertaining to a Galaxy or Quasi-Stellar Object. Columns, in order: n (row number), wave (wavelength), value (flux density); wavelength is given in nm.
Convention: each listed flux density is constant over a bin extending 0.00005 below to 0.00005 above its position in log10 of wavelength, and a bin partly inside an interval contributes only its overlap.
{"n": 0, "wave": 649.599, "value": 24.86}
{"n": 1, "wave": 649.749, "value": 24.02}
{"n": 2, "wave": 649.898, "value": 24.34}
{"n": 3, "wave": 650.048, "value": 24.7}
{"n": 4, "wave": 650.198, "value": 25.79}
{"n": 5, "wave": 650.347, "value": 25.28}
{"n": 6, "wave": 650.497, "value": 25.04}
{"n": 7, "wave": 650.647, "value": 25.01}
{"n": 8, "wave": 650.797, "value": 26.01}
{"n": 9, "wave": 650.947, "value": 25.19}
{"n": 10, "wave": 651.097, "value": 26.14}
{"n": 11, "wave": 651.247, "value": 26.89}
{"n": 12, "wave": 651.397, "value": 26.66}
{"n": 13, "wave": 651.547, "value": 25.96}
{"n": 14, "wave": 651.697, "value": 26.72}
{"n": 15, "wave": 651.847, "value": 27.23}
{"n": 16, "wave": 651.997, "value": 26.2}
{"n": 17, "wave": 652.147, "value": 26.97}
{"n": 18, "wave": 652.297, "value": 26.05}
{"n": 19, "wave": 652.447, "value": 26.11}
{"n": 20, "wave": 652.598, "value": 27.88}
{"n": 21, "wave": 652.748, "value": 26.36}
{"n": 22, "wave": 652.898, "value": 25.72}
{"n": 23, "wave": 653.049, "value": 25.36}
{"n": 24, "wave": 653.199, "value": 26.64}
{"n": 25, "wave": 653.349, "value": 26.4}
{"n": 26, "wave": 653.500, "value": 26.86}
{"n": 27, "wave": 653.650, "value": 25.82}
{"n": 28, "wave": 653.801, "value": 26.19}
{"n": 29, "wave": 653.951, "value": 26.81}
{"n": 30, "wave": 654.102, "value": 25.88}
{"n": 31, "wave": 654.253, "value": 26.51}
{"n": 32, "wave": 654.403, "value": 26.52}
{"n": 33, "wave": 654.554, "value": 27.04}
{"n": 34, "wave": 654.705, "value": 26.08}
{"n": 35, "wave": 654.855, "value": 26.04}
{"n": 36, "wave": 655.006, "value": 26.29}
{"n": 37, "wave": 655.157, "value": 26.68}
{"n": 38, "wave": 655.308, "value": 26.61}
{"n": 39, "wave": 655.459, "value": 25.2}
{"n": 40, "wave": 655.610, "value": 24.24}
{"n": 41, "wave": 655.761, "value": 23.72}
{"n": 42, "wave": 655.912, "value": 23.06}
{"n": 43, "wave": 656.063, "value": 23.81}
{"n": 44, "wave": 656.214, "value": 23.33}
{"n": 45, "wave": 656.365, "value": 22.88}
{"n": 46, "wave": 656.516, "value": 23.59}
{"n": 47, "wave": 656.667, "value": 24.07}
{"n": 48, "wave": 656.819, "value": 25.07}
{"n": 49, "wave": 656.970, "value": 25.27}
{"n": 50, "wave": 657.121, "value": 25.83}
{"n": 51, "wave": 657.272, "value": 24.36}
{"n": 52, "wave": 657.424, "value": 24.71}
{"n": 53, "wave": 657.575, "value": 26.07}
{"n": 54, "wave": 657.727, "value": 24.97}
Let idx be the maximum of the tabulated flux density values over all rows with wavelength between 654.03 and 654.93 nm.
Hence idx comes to 27.04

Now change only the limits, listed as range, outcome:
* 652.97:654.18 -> 26.86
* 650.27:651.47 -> 26.89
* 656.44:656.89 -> 25.07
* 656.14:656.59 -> 23.59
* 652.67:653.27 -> 26.64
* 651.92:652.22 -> 26.97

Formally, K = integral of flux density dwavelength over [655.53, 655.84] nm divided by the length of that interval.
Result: 24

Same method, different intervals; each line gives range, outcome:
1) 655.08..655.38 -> 26.6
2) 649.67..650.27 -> 24.7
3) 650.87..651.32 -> 26.1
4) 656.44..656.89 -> 24.2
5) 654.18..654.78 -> 26.6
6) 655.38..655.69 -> 24.7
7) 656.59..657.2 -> 25.1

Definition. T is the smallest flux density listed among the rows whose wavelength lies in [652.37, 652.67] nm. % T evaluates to 26.11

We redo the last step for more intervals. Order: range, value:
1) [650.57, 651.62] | 25.01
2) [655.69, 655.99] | 23.06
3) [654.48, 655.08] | 26.04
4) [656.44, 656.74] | 23.59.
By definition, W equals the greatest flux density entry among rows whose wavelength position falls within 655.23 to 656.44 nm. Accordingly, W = 26.61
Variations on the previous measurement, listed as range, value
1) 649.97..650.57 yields 25.79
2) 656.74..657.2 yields 25.83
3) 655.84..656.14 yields 23.81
